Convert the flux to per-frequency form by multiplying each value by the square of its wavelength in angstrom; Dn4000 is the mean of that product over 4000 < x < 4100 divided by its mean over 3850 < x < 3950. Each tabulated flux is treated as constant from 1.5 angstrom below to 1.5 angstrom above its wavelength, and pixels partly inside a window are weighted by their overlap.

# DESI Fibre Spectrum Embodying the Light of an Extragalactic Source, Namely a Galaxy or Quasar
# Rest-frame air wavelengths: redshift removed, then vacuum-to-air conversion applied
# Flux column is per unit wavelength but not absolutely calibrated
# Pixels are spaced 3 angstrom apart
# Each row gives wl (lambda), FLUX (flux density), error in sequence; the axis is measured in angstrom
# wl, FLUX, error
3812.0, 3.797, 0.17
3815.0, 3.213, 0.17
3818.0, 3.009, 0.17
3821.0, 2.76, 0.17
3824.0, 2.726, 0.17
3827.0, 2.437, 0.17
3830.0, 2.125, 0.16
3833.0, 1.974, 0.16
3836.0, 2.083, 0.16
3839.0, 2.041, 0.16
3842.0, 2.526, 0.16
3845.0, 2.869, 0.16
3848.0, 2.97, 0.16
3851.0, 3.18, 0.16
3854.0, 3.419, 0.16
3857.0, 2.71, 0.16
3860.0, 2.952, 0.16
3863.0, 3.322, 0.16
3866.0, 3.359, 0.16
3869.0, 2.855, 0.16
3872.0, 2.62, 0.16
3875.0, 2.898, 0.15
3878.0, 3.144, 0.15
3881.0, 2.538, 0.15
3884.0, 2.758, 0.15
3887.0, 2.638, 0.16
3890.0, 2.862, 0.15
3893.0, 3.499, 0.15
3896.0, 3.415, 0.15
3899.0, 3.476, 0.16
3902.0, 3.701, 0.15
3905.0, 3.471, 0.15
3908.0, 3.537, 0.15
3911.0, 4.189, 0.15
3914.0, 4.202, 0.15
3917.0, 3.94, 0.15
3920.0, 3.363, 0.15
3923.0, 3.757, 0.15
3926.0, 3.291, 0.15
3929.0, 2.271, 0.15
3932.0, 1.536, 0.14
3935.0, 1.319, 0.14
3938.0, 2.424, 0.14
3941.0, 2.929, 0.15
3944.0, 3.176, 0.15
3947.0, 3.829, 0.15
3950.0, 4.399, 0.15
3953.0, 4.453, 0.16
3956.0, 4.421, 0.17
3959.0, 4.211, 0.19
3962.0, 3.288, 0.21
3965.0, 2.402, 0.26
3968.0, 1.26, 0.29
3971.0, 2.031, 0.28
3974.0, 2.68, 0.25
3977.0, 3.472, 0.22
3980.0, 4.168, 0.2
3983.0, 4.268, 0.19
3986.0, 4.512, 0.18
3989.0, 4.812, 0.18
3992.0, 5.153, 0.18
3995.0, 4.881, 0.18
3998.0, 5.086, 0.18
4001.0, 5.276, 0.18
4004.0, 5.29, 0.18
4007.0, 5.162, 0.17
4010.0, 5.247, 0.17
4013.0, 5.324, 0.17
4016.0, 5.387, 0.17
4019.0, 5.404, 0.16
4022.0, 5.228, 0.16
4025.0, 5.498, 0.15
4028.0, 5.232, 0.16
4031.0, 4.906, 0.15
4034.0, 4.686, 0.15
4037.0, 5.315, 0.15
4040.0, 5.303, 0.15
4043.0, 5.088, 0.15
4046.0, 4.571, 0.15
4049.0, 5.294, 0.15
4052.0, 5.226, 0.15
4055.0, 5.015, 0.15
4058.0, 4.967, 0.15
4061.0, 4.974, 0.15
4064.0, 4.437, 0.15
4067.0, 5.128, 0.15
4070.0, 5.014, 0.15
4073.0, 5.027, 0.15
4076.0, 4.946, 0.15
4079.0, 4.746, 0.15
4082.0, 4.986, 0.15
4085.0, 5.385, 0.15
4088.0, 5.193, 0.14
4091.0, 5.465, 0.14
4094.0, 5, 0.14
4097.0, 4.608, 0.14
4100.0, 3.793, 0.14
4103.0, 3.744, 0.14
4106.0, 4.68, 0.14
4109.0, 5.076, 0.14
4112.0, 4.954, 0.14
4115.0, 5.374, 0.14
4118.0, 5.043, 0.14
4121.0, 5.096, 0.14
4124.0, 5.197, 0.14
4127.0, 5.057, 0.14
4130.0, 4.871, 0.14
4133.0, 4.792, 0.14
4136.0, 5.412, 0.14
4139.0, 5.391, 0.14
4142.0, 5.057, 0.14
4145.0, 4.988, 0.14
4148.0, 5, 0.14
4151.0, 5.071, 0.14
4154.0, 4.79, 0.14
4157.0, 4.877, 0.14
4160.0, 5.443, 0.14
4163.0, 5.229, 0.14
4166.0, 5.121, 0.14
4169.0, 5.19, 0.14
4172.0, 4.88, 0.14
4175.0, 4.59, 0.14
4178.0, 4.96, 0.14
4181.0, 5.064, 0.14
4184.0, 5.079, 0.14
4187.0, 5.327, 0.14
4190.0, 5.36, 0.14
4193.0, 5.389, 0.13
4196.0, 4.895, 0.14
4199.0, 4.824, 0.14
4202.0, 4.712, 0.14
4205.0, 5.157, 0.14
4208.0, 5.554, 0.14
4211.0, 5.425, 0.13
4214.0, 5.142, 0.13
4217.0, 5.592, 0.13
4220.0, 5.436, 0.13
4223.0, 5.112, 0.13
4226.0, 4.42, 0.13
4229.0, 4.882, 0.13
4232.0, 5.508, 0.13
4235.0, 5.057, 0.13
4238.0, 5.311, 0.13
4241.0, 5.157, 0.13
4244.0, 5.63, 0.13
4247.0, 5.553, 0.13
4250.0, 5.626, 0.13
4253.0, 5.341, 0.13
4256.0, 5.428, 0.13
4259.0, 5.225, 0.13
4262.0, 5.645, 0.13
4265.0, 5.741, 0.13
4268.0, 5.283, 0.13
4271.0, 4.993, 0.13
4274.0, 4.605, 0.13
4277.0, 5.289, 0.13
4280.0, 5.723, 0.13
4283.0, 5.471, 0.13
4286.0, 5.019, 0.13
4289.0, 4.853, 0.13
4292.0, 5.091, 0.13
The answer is 1.75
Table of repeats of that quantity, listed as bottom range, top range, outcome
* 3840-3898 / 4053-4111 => 1.82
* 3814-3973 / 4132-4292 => 2.01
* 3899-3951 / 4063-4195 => 1.70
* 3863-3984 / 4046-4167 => 1.71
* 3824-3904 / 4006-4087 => 1.95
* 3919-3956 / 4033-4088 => 1.71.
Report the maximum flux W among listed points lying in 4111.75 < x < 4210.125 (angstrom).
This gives 5.554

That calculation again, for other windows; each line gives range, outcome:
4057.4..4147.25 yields 5.465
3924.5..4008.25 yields 5.29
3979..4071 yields 5.498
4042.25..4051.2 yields 5.294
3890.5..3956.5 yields 4.453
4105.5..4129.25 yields 5.374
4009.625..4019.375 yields 5.404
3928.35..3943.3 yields 2.929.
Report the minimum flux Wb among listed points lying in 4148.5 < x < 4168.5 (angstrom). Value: 4.79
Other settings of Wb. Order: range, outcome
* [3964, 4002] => 1.26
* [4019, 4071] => 4.437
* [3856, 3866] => 2.71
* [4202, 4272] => 4.42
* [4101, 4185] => 3.744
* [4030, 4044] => 4.686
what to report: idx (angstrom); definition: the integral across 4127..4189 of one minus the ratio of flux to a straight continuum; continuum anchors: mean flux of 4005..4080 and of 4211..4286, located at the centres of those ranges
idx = 1.7 angstrom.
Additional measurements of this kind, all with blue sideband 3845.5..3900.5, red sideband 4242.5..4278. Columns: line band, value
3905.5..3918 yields -2.54 angstrom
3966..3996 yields 0.13 angstrom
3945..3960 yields -3.06 angstrom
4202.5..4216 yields -0.61 angstrom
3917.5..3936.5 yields 3.89 angstrom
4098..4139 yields -3.23 angstrom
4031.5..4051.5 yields -4.94 angstrom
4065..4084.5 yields -3.38 angstrom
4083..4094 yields -2.42 angstrom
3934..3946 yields 3.05 angstrom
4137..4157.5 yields -1.57 angstrom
